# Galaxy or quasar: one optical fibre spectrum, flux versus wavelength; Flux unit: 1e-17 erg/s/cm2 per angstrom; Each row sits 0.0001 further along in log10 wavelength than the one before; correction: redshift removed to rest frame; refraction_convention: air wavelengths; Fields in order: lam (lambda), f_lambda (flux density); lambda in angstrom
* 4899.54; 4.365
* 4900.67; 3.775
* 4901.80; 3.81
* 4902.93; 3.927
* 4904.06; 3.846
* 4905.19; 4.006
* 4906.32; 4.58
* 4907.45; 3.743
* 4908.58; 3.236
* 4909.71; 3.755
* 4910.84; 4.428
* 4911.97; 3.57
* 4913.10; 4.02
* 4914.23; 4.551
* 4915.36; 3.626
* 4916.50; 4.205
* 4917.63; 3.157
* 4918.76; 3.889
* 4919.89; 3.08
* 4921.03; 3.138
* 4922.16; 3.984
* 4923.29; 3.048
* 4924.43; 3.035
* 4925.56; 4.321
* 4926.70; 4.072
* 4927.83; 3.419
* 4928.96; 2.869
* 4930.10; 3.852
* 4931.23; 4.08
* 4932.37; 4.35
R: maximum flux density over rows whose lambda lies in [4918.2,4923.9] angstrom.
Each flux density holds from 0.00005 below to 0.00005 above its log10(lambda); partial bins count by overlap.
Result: 3.984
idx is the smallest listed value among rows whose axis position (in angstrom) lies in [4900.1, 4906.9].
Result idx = 3.775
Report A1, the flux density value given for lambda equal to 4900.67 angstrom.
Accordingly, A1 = 3.775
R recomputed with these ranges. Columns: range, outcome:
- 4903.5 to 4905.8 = 4.006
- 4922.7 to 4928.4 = 4.321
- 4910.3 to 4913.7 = 4.428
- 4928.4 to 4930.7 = 3.852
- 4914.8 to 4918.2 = 4.205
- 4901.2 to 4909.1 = 4.58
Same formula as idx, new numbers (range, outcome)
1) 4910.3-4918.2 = 3.157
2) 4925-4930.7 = 2.869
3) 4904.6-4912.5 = 3.236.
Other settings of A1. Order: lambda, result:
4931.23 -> 4.08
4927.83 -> 3.419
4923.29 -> 3.048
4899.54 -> 4.365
